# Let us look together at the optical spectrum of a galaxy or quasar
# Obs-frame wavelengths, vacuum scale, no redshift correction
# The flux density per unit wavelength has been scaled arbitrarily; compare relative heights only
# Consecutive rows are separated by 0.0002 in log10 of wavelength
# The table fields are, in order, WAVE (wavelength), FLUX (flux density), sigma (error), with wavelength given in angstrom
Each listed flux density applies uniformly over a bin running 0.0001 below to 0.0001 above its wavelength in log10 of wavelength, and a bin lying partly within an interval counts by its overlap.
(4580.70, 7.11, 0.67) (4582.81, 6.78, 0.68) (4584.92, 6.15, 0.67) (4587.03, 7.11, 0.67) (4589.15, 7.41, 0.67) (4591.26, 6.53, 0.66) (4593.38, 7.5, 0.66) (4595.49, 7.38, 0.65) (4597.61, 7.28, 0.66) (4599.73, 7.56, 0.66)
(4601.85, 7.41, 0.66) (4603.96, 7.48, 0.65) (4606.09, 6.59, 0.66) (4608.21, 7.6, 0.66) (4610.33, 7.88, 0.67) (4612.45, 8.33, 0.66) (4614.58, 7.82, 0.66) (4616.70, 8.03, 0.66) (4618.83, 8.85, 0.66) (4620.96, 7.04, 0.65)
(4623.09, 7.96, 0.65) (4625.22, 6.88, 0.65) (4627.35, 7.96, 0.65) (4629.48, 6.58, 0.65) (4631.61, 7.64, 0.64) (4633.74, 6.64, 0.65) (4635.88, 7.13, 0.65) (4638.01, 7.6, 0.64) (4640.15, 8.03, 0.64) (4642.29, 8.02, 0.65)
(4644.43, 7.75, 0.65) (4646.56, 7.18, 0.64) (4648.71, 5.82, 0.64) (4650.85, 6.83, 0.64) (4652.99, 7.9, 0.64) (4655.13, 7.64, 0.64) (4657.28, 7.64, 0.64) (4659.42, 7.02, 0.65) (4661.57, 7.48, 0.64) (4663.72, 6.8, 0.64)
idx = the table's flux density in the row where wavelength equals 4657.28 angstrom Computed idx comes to 7.64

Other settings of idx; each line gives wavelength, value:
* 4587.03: 7.11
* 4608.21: 7.6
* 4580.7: 7.11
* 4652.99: 7.9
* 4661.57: 7.48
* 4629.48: 6.58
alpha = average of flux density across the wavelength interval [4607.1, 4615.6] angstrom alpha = 7.9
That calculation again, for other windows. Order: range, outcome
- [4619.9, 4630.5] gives 7.29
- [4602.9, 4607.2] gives 7.05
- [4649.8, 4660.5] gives 7.41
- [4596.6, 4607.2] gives 7.26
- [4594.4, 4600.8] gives 7.41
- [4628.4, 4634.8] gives 6.96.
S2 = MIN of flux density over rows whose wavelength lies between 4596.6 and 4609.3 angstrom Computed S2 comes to 6.59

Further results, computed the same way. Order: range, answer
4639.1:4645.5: 7.75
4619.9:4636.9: 6.58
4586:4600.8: 6.53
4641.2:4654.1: 5.82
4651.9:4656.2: 7.64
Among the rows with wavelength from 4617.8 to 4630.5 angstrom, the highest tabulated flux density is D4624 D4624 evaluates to 8.85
